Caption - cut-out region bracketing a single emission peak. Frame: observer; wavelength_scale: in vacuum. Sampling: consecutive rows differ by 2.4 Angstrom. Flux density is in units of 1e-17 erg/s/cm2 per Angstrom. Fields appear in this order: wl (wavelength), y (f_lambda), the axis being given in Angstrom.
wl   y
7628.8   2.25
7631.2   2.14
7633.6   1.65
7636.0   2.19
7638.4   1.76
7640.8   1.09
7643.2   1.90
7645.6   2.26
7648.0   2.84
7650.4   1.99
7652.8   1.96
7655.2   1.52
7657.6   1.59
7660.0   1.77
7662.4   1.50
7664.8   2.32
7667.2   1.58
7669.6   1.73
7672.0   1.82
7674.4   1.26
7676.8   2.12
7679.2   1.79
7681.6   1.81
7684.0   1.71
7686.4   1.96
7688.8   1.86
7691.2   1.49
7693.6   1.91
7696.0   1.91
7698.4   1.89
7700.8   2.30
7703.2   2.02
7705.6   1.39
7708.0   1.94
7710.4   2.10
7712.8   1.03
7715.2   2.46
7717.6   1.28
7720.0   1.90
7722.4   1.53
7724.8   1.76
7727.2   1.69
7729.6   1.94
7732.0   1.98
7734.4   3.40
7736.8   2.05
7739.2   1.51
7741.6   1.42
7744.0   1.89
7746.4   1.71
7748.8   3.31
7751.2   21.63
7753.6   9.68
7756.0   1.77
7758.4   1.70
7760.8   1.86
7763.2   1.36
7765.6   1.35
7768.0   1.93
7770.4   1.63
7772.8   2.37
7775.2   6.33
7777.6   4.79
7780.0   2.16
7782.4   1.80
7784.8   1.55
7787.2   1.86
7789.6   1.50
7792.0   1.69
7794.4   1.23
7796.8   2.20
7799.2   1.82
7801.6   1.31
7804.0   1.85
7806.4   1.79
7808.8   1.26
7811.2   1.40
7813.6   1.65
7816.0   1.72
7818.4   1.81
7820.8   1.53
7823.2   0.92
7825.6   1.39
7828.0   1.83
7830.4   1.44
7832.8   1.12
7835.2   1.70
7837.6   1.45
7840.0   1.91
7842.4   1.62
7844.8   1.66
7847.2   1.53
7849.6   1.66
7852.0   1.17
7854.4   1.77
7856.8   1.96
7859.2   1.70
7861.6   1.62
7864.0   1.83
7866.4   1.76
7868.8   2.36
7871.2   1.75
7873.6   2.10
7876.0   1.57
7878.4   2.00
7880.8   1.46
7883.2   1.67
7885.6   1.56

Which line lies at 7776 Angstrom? [N II] 6583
